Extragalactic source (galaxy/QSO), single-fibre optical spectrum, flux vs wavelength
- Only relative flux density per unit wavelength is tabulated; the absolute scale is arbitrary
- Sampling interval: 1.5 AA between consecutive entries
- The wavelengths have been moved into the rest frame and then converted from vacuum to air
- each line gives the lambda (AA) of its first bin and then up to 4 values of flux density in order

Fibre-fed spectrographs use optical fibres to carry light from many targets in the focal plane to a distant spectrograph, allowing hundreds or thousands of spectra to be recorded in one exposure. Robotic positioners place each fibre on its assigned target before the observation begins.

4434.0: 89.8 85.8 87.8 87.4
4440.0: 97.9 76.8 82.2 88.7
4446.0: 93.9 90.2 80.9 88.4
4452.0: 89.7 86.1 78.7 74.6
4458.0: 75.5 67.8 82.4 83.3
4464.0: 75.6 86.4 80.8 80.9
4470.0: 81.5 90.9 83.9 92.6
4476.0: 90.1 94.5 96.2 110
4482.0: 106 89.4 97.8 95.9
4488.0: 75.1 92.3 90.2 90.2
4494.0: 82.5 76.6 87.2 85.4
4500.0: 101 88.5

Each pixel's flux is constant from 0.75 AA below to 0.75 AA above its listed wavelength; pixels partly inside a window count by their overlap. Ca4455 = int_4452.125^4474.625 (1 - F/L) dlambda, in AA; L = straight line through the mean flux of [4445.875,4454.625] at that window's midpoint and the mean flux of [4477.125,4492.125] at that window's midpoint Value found 2.2 AA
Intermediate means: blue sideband 87.4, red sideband 94.6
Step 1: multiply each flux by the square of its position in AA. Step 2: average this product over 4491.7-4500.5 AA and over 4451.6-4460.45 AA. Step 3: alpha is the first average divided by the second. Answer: 1.1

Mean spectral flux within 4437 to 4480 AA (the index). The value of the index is 85.1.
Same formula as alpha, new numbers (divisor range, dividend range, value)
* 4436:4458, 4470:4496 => 1.08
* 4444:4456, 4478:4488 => 1.14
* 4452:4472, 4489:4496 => 1.09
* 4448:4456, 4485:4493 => 1.08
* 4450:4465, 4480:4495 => 1.17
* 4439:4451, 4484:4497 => 1.02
